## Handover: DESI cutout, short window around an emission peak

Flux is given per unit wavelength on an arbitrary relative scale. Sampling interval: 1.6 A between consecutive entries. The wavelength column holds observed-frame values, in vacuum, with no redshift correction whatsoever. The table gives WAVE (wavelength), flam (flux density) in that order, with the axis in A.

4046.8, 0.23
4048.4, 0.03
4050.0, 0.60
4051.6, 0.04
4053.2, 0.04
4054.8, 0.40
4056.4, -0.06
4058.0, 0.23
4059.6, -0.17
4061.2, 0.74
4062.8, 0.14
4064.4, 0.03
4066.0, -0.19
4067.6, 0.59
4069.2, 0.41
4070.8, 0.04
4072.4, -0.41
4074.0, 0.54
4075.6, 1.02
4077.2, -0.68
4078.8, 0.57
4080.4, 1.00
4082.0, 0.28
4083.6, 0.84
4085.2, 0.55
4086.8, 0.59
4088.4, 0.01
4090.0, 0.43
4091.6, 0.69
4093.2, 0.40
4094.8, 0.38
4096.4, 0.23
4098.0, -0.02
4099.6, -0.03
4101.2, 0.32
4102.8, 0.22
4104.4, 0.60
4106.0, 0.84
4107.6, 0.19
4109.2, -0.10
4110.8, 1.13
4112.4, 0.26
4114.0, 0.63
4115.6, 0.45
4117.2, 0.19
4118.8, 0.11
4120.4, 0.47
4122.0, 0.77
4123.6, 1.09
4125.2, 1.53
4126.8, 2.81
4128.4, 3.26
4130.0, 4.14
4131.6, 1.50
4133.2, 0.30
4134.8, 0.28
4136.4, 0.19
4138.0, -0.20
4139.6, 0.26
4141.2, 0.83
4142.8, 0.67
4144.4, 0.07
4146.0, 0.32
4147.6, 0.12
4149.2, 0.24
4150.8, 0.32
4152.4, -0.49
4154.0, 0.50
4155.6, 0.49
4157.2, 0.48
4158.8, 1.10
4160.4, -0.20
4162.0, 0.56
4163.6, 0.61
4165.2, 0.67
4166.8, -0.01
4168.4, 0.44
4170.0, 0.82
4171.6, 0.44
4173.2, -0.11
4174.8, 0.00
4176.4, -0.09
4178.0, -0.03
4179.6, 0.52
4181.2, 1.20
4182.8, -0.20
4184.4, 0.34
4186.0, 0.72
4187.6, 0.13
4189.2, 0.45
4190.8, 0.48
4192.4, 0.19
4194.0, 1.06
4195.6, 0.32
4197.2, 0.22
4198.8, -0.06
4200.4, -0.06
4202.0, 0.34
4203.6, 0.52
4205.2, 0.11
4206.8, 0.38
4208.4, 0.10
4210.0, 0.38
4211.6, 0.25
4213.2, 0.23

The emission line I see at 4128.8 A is [O II]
